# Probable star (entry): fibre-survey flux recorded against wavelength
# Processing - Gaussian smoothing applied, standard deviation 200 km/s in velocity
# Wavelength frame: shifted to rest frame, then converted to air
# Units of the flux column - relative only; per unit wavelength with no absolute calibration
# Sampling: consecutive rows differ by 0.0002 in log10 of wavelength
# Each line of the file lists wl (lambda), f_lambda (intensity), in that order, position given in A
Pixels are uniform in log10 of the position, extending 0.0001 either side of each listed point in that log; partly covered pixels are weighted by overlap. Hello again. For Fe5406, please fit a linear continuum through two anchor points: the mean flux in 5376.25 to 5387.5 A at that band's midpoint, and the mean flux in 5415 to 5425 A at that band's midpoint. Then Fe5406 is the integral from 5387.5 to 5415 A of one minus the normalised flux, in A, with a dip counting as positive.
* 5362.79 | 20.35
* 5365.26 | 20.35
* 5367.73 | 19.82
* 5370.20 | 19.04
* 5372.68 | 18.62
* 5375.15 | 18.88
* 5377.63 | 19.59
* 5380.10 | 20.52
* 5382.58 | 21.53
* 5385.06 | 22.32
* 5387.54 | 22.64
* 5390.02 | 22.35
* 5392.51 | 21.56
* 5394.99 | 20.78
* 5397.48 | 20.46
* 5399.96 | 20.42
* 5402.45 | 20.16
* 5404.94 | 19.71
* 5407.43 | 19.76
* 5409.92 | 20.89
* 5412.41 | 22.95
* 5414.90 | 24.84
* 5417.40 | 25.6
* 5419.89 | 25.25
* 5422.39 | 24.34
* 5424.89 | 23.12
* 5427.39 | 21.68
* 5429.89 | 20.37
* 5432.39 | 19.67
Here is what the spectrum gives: 2.1 A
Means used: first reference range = 21.1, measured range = 21.2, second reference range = 24.8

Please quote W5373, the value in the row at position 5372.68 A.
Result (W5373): 18.62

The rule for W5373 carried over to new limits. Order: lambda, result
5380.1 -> 20.52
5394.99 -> 20.78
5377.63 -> 19.59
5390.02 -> 22.35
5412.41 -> 22.95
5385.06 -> 22.32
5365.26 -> 20.35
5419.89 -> 25.25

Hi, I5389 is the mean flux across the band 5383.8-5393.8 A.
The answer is 22.2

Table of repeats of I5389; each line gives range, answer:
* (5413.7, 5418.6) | 25.2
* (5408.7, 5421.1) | 23.9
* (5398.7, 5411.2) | 20.2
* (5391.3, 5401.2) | 20.8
